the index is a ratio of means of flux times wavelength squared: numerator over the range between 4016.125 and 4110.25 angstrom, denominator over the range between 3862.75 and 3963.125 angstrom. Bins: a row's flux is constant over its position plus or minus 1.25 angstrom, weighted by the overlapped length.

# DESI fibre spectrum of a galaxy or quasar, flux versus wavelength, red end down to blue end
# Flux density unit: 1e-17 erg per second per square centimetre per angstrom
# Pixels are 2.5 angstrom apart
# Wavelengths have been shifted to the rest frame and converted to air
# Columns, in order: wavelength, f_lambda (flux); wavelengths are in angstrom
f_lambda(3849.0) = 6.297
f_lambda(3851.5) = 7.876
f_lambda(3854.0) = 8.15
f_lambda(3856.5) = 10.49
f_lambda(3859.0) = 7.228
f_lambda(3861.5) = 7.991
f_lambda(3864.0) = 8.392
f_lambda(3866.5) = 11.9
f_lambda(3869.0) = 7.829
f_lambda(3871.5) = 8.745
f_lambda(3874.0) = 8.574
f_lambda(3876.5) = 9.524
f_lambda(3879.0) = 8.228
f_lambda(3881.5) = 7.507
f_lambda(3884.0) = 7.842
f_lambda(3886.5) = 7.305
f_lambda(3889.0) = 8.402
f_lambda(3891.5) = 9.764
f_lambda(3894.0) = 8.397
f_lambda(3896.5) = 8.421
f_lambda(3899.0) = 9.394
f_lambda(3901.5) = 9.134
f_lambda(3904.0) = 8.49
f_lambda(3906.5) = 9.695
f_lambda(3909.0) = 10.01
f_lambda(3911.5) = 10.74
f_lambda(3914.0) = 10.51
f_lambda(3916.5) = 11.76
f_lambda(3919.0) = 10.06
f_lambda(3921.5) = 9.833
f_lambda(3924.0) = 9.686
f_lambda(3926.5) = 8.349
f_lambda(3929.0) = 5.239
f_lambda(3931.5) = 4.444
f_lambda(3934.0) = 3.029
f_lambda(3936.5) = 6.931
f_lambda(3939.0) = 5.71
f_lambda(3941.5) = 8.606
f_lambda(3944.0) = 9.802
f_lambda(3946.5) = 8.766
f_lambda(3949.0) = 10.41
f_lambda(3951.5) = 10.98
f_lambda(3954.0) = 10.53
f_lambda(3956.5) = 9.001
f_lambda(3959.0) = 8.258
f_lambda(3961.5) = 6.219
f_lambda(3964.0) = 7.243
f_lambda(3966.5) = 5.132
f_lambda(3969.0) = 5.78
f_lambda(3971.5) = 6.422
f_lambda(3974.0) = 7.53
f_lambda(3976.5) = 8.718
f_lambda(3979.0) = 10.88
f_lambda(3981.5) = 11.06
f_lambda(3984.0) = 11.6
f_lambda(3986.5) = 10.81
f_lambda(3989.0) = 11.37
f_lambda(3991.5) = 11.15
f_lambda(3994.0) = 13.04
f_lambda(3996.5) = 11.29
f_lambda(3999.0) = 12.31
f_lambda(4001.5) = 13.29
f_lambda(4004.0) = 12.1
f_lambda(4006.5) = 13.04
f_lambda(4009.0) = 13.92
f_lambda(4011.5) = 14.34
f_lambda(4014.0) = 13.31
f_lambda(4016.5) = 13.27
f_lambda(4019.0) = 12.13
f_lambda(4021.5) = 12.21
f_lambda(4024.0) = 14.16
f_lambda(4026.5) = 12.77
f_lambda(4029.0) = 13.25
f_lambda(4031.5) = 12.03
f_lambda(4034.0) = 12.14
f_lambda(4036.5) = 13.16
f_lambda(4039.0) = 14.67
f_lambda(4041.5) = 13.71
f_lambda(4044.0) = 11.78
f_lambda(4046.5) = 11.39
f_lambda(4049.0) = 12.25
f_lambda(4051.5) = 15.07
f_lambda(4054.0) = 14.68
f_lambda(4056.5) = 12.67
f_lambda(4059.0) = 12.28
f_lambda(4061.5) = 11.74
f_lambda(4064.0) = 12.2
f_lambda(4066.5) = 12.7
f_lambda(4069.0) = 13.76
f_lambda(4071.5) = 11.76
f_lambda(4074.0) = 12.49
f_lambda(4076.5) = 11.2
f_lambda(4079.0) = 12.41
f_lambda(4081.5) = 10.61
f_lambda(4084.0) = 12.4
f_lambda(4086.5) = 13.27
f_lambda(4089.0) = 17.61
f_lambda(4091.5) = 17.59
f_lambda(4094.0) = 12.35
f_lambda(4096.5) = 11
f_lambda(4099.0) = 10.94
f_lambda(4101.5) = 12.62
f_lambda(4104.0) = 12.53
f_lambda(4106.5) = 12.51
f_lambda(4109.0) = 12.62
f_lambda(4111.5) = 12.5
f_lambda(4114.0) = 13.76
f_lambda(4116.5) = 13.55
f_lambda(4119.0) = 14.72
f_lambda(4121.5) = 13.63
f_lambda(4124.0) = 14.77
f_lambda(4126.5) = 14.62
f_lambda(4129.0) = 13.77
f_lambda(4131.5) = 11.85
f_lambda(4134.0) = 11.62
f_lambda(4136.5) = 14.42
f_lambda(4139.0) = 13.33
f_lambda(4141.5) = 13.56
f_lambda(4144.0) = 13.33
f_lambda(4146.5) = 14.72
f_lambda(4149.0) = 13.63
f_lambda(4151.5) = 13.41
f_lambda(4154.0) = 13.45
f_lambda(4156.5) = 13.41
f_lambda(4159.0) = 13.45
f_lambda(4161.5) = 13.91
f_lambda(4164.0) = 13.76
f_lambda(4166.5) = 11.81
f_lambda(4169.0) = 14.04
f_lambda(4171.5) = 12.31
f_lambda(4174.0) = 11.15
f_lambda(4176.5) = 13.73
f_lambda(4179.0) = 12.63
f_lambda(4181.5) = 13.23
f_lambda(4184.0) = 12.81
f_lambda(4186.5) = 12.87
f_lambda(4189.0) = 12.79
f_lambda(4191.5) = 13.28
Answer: 1.60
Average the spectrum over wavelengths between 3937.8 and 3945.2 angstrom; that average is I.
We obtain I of 8.04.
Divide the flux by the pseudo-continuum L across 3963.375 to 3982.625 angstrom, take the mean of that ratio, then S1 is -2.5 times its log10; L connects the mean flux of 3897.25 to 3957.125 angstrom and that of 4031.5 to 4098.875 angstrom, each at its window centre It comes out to 0.28 mag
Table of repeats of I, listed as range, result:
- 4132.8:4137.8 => 13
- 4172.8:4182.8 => 12.7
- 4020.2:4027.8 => 13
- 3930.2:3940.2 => 5.03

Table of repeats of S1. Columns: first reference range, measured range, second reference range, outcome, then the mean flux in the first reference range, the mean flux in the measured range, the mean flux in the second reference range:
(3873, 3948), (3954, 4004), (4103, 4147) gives 0.05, 8.48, 9.62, 13.4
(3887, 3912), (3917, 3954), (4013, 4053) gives 0.24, 9.14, 8.15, 13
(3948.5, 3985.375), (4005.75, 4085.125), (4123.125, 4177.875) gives -0.21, 8.62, 12.8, 13.4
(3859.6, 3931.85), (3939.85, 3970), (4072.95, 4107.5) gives 0.20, 8.87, 8.38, 12.8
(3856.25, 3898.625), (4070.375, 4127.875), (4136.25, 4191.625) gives -0.08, 8.59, 13.1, 13.2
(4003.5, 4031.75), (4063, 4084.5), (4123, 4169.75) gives 0.10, 13.1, 12.2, 13.5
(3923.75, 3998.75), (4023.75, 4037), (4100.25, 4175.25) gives -0.22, 8.63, 12.8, 13.3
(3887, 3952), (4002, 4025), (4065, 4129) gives -0.19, 8.67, 13.2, 13.1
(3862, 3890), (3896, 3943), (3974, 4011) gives 0.15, 8.55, 8.43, 11.7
